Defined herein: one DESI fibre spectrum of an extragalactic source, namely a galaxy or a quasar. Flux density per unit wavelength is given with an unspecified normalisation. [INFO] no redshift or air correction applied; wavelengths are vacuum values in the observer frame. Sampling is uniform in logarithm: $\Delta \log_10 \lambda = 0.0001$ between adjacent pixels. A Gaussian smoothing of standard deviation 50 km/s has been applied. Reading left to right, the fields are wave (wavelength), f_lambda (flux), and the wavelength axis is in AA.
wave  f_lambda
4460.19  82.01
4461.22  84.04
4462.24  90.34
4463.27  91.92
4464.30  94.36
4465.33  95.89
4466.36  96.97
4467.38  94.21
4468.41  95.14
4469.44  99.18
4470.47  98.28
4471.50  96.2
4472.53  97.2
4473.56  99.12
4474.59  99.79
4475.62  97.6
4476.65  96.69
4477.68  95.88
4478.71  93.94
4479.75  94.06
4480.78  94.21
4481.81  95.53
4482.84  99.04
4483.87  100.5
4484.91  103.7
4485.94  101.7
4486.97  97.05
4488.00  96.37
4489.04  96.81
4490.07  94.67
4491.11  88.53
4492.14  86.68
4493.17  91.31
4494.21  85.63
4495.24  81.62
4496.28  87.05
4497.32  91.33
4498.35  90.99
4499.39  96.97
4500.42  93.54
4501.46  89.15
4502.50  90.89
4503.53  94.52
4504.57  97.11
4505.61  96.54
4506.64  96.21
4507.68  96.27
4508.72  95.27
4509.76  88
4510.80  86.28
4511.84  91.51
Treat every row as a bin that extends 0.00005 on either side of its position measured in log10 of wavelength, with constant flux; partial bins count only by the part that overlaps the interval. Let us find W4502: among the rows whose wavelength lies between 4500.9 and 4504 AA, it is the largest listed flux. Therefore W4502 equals 94.52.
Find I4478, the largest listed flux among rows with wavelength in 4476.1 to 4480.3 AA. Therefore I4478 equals 96.69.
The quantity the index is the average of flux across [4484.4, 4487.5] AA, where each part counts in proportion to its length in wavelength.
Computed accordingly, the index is 101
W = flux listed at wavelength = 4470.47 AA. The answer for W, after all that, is 98.28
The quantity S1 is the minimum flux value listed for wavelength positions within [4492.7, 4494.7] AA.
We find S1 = 85.63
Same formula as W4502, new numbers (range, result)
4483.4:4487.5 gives 103.7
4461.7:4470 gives 99.18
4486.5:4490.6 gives 97.05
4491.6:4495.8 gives 91.31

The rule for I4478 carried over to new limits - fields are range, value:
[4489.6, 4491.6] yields 94.67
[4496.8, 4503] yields 96.97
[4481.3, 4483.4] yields 99.04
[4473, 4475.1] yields 99.79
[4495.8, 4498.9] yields 91.33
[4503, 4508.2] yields 97.11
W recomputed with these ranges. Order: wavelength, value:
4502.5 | 90.89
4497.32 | 91.33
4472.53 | 97.2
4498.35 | 90.99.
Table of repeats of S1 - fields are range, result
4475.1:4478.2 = 95.88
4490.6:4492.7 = 86.68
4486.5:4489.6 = 96.37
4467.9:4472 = 95.14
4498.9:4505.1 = 89.15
